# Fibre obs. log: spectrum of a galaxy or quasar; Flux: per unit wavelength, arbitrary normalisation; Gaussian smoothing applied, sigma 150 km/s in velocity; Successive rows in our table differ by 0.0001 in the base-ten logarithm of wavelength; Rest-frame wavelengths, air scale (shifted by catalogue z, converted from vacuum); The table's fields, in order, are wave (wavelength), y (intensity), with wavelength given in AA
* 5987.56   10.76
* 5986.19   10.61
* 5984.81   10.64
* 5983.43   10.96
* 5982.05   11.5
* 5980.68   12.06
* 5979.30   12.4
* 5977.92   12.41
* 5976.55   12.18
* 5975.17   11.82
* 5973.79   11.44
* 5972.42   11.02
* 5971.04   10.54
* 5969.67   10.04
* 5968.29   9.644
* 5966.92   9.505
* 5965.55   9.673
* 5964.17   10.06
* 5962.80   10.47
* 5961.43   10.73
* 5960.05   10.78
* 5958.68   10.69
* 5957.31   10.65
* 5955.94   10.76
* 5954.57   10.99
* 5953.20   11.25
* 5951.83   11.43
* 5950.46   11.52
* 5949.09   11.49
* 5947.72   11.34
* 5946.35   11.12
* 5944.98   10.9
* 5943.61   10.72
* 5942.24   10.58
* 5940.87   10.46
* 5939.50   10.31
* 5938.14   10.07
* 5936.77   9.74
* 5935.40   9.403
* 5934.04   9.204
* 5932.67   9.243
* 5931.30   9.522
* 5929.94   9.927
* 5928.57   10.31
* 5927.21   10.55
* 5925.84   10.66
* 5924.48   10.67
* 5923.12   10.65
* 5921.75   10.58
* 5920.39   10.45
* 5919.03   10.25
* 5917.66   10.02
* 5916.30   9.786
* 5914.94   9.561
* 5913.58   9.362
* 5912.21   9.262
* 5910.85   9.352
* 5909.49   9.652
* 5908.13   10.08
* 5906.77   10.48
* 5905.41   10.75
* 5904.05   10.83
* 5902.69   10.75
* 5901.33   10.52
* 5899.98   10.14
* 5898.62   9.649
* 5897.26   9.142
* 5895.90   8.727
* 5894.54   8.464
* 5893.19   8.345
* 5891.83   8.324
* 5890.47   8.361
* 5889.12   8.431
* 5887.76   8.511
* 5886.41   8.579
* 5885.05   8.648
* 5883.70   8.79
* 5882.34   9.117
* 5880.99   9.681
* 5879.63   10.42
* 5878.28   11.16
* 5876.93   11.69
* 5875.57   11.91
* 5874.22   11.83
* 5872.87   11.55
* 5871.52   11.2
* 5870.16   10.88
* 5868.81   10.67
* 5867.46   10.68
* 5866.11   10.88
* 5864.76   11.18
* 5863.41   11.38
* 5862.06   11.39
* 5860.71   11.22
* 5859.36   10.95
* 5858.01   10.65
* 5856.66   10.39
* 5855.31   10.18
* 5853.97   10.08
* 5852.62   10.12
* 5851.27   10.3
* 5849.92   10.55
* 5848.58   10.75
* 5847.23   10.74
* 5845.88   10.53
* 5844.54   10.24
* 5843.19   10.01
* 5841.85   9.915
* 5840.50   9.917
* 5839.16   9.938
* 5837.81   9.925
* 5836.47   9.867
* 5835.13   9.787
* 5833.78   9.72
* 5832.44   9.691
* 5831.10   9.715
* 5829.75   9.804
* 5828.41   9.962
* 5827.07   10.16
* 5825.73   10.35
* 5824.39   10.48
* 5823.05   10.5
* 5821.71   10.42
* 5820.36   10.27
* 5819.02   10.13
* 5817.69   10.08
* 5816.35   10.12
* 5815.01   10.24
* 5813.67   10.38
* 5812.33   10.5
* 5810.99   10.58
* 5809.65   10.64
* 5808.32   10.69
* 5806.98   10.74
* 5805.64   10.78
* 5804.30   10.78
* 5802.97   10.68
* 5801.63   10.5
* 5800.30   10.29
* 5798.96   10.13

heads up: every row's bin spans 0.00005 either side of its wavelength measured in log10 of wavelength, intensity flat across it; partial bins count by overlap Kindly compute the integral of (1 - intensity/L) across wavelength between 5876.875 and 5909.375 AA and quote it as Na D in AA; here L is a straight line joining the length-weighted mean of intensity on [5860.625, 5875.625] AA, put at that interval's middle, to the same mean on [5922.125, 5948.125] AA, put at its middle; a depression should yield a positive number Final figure 4.0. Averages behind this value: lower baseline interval 11.2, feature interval 9.53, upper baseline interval 10.3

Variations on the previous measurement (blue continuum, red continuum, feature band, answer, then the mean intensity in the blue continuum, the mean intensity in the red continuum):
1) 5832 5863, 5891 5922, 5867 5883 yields -1.4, 10.3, 9.74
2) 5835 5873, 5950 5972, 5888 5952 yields 3.3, 10.5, 10.5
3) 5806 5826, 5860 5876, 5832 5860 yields 1.7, 10.4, 11.2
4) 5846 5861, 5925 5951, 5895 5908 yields 0.4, 10.5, 10.4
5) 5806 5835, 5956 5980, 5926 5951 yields 0.8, 10.2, 10.8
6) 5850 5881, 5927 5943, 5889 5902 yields 1.8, 10.9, 9.93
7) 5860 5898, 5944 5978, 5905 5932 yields 0.9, 10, 10.9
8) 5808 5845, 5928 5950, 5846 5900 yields 0.3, 10.1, 10.3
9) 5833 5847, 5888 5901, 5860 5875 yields -2.8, 10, 8.88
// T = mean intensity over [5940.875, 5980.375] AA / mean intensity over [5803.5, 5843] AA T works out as 1.07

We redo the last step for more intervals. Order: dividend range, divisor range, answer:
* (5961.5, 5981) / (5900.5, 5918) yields 1.09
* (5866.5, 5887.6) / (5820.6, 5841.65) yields 1.04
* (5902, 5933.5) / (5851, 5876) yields 0.93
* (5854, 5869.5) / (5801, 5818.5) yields 1.03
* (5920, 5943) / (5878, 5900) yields 1.12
